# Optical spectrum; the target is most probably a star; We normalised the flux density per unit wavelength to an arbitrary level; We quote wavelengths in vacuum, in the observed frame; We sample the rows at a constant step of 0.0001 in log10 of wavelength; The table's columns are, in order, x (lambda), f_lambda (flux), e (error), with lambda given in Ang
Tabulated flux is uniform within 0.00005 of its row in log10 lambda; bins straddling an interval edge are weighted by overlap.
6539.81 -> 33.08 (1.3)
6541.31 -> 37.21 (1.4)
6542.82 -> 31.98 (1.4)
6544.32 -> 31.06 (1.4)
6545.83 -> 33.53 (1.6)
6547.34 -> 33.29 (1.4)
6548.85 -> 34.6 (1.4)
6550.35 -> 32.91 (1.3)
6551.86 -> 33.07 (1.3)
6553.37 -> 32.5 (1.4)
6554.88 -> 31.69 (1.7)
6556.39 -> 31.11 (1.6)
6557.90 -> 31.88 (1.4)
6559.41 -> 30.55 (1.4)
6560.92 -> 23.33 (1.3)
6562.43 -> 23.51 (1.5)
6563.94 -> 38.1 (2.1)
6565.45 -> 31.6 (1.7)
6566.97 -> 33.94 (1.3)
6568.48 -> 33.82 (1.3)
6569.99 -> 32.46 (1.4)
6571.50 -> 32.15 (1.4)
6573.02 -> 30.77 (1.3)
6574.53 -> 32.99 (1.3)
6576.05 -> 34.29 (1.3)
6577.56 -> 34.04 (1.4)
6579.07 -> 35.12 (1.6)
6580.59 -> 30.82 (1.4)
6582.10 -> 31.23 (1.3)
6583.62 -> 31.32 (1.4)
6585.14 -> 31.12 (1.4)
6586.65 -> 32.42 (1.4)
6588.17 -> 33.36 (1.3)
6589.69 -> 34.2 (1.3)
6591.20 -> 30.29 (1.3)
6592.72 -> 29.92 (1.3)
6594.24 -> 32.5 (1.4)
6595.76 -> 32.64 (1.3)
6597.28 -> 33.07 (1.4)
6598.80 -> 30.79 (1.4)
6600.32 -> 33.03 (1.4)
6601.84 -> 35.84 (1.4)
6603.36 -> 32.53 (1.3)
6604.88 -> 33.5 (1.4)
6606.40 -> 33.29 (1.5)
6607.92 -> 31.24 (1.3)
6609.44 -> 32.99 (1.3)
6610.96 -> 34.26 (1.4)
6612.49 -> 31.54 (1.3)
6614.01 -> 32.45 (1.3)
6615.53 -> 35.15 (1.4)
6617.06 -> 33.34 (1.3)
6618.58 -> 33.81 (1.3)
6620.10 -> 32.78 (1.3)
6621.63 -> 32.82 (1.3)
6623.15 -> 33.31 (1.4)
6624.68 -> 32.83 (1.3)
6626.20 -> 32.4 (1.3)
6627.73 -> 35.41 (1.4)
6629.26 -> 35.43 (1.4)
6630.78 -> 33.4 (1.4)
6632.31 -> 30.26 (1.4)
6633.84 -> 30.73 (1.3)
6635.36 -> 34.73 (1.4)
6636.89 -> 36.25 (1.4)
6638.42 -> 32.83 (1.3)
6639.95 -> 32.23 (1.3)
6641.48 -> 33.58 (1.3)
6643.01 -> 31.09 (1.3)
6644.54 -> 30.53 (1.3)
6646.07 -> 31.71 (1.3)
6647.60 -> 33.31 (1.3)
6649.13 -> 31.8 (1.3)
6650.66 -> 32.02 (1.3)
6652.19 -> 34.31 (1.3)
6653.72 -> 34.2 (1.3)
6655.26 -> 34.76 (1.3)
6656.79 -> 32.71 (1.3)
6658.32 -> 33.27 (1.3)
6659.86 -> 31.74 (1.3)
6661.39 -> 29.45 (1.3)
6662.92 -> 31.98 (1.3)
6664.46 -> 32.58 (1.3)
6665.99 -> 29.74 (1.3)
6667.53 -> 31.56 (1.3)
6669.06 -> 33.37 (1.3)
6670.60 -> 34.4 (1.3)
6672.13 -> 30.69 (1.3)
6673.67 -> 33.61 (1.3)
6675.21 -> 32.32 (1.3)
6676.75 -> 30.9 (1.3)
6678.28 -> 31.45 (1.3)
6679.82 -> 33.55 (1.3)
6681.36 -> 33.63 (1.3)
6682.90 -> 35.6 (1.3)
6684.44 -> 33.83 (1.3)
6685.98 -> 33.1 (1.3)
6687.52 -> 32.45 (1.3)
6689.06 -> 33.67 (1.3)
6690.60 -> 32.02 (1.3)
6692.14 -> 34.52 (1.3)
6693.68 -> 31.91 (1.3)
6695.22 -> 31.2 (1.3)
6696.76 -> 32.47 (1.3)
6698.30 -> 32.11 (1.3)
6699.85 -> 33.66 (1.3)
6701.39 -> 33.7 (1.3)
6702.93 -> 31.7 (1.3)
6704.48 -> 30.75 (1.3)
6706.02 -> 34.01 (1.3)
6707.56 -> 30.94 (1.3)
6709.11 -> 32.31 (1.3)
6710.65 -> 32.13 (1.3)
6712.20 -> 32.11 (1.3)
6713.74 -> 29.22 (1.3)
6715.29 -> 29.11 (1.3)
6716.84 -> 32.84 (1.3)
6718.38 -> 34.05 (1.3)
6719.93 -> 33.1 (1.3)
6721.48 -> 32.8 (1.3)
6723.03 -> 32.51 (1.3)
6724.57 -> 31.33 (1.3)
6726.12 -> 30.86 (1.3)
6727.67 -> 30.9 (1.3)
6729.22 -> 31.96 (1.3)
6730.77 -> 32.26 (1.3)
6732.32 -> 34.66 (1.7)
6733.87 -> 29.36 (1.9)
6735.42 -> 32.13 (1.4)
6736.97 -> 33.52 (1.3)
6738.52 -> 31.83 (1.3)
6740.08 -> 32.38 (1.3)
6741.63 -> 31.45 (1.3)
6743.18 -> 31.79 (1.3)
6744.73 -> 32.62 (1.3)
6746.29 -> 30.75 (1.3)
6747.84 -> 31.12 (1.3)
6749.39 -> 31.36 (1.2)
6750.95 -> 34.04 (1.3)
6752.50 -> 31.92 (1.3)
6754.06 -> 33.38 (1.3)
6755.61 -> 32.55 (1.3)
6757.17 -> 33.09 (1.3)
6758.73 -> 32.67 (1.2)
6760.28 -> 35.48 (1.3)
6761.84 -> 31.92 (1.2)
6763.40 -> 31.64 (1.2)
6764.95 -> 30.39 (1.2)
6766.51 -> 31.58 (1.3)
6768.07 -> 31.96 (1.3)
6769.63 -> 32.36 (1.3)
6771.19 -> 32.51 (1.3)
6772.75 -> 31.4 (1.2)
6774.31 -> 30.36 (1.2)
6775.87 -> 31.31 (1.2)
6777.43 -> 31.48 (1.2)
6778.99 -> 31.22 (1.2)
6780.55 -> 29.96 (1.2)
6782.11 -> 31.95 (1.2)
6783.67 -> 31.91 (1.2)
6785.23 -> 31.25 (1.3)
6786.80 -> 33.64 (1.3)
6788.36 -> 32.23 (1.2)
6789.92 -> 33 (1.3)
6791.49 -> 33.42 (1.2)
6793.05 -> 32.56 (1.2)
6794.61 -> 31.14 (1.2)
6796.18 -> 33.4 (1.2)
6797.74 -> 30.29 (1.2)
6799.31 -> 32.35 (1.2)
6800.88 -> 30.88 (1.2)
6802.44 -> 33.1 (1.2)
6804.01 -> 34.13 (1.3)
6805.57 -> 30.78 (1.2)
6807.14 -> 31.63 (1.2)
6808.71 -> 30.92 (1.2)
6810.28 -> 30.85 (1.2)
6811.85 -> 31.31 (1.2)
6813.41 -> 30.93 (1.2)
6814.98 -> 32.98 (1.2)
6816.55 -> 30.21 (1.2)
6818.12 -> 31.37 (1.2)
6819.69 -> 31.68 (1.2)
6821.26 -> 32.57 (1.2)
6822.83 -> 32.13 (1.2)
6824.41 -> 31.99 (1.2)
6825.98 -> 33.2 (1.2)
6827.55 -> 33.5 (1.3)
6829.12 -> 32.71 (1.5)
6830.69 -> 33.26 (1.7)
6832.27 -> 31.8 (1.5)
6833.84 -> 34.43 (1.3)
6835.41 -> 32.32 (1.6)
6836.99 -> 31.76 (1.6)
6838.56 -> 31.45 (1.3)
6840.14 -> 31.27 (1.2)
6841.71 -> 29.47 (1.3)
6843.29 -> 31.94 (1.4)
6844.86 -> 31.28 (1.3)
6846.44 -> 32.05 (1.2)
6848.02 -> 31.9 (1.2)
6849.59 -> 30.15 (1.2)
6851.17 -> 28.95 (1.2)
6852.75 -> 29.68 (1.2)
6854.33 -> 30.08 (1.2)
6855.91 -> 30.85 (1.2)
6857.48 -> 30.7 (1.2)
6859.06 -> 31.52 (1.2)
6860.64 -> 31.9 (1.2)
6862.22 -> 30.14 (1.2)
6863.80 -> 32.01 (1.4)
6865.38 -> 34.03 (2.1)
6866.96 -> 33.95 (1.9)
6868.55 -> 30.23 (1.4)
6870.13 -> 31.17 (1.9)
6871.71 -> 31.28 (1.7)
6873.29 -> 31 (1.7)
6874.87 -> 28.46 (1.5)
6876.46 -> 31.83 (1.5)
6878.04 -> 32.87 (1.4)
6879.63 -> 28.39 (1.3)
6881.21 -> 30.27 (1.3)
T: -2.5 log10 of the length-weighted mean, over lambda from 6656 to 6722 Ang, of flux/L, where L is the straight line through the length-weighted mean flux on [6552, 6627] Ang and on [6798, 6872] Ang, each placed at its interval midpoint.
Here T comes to -0.01 mag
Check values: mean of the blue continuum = 32.3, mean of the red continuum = 31.7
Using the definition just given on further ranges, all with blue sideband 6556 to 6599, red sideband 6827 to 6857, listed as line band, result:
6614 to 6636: -0.05 mag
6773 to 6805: -0.01 mag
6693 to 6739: -0.01 mag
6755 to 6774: -0.02 mag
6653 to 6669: -0.02 mag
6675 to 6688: -0.04 mag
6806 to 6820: 0.01 mag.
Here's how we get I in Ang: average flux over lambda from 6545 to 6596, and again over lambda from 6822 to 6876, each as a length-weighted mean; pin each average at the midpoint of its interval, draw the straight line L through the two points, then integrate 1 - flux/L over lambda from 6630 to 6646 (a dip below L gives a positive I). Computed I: -0.3 Ang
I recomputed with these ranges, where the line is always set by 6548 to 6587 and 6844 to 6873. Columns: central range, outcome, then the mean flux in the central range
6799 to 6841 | -1.0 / 32.1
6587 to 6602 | -0.2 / 32.4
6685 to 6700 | -0.5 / 32.7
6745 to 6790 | -0.8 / 32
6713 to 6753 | -0.5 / 31.9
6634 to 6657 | -0.9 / 33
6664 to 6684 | -0.6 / 32.6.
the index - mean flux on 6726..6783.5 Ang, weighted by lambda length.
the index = 32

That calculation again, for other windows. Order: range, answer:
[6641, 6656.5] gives 32.7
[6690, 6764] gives 32.2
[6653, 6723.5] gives 32.5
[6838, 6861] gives 30.9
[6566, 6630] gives 32.9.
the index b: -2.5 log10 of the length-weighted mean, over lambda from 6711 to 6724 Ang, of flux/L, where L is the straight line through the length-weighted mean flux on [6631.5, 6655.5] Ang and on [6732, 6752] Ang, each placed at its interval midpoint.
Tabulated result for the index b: 0.01 mag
